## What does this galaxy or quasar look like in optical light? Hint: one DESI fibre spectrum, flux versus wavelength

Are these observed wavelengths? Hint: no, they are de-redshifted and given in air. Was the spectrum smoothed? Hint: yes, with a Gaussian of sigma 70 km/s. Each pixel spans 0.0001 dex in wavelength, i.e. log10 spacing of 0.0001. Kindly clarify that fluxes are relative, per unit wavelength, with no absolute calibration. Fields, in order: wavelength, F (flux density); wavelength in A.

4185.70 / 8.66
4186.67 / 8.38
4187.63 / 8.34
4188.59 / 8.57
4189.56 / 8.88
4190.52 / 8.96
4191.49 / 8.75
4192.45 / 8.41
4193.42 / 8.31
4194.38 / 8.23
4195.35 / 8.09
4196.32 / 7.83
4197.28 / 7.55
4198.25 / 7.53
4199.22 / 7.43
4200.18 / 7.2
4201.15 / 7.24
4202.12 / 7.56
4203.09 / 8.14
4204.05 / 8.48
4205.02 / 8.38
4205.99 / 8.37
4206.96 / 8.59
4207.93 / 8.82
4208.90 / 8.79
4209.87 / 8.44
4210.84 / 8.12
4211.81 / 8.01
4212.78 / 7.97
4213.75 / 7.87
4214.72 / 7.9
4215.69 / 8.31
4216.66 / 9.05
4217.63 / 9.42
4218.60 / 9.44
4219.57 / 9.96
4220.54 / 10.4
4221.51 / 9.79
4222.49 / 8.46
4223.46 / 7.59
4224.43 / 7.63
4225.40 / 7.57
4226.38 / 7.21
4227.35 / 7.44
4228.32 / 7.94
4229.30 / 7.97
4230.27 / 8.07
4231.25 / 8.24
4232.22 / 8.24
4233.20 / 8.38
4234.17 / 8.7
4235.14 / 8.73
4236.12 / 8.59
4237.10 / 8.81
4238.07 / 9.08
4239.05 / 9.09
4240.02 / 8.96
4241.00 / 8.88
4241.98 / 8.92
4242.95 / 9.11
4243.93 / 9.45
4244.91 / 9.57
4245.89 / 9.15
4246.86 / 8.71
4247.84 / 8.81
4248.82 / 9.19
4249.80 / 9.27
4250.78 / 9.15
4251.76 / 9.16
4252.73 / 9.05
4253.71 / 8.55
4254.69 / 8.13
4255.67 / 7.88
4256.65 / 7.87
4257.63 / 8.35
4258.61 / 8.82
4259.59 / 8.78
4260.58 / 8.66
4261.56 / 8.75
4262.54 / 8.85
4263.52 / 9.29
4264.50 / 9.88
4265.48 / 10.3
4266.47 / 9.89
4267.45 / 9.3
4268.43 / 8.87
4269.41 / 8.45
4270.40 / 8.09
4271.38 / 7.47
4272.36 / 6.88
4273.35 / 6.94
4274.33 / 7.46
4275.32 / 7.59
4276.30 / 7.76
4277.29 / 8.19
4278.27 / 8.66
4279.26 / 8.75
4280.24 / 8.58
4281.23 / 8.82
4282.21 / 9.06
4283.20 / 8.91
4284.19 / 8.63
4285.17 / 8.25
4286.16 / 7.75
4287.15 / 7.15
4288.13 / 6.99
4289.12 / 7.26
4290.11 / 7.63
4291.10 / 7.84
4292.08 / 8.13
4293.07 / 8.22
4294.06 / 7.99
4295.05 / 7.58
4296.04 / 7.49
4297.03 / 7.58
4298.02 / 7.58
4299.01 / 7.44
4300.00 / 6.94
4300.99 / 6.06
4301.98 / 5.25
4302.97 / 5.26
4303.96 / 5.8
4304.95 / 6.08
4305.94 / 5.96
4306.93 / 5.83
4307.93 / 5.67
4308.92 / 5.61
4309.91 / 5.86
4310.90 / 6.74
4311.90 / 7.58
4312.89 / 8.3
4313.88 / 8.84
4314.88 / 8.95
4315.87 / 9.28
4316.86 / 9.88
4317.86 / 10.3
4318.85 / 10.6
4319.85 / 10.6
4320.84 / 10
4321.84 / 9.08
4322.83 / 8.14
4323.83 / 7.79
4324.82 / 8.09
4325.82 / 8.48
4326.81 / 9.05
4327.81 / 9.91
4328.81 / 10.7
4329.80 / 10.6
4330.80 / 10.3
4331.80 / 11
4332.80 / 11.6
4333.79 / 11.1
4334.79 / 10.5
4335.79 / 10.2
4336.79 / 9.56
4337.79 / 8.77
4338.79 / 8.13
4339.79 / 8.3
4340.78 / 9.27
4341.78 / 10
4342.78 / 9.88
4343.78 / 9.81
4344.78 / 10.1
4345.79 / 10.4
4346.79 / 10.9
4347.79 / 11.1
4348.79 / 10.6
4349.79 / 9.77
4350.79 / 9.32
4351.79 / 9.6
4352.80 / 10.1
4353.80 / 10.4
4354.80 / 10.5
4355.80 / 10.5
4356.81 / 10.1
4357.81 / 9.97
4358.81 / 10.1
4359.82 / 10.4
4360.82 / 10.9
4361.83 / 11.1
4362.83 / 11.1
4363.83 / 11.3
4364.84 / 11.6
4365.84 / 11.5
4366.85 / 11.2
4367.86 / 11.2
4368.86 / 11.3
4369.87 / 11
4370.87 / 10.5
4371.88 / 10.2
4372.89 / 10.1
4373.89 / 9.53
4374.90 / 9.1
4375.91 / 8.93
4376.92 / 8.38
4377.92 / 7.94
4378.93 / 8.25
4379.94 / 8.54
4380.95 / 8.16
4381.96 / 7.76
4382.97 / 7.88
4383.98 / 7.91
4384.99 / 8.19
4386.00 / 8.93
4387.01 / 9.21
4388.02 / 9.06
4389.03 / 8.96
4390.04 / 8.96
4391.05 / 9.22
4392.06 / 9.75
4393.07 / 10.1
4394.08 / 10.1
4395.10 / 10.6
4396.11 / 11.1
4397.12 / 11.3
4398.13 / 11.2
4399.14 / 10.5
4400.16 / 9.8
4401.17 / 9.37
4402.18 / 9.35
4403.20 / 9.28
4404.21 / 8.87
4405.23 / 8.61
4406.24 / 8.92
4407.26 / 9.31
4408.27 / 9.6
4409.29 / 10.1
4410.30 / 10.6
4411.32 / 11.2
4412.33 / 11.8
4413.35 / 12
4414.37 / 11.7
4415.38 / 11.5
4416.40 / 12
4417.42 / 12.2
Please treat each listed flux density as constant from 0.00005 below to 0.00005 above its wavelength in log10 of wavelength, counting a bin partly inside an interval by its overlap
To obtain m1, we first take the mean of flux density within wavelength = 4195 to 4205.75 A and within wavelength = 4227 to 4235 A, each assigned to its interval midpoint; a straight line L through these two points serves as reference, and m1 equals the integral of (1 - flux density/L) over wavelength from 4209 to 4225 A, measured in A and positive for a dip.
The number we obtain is -1.32 A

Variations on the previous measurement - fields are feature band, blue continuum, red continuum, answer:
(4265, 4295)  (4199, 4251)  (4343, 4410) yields 2.7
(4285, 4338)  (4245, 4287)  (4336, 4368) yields 6.9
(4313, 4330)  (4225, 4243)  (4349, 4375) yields 0.8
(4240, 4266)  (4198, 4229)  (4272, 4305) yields -3.4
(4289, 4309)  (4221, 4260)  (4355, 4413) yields 5.0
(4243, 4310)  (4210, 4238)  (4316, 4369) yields 8.3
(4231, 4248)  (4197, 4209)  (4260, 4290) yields -1.4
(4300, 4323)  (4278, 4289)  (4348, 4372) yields 3.9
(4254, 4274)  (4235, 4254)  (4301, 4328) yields 0.3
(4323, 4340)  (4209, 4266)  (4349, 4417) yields -0.2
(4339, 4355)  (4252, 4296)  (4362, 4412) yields -1.3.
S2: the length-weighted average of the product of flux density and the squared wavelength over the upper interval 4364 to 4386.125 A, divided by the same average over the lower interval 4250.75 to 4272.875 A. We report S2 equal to 1.15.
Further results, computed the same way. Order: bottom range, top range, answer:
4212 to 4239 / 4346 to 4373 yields 1.33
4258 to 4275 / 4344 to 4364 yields 1.26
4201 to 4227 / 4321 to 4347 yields 1.21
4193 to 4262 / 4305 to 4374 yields 1.20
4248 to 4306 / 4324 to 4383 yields 1.28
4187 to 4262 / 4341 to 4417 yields 1.26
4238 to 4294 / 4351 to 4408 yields 1.21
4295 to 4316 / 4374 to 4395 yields 1.34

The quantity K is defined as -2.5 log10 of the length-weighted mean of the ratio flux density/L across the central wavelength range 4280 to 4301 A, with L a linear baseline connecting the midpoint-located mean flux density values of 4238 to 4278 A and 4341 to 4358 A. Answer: 0.17 mag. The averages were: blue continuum 8.69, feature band 7.84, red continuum 10.2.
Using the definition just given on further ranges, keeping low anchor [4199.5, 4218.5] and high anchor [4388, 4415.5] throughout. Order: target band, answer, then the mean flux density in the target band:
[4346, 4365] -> -0.088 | 10.5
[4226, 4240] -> 0.018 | 8.35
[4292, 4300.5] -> 0.190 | 7.63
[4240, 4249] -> -0.058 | 9.07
